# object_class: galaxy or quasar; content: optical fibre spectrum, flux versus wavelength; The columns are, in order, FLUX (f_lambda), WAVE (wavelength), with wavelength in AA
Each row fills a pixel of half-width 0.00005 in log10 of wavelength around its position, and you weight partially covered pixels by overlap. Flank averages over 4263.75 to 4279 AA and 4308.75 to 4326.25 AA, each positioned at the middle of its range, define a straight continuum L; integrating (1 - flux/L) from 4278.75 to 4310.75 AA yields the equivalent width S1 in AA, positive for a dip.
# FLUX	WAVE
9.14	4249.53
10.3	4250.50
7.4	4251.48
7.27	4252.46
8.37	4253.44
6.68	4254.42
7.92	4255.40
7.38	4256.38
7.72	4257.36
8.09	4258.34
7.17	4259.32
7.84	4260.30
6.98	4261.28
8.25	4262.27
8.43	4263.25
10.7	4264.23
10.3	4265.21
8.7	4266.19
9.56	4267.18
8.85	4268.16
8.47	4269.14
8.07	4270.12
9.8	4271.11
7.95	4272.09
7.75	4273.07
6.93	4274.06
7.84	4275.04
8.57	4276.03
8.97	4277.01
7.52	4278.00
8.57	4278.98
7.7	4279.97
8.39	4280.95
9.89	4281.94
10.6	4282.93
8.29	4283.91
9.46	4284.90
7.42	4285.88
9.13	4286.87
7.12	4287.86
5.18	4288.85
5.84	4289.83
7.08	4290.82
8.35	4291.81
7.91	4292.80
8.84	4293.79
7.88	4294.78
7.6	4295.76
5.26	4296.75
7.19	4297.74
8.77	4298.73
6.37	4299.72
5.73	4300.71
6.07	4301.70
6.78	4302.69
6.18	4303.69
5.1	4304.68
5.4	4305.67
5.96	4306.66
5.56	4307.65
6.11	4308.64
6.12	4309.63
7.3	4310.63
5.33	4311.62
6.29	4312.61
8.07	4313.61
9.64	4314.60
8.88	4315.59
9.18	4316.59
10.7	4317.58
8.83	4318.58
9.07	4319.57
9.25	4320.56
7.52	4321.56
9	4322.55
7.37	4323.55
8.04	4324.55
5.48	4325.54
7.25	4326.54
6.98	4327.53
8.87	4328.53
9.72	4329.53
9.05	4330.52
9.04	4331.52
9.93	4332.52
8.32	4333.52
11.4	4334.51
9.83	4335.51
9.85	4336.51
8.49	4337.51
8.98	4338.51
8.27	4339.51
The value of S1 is 4.17 AA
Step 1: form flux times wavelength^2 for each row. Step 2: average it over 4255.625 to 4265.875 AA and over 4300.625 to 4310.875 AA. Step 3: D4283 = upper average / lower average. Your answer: 0.7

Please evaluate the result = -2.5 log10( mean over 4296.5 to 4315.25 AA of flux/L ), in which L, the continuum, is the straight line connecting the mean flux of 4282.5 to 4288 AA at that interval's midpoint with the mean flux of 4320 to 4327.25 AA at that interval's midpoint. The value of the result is 0.25 mag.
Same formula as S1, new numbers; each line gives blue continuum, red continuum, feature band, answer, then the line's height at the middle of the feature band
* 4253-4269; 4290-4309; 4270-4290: -1.72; 7.53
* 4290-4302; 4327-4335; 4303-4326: 2.43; 8.25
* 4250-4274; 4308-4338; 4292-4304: 1.78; 8.33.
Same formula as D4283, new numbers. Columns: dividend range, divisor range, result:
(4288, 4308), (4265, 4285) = 0.78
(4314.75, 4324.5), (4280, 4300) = 1.14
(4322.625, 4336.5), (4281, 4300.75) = 1.13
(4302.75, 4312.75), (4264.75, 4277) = 0.71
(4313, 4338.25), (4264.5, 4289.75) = 1.07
